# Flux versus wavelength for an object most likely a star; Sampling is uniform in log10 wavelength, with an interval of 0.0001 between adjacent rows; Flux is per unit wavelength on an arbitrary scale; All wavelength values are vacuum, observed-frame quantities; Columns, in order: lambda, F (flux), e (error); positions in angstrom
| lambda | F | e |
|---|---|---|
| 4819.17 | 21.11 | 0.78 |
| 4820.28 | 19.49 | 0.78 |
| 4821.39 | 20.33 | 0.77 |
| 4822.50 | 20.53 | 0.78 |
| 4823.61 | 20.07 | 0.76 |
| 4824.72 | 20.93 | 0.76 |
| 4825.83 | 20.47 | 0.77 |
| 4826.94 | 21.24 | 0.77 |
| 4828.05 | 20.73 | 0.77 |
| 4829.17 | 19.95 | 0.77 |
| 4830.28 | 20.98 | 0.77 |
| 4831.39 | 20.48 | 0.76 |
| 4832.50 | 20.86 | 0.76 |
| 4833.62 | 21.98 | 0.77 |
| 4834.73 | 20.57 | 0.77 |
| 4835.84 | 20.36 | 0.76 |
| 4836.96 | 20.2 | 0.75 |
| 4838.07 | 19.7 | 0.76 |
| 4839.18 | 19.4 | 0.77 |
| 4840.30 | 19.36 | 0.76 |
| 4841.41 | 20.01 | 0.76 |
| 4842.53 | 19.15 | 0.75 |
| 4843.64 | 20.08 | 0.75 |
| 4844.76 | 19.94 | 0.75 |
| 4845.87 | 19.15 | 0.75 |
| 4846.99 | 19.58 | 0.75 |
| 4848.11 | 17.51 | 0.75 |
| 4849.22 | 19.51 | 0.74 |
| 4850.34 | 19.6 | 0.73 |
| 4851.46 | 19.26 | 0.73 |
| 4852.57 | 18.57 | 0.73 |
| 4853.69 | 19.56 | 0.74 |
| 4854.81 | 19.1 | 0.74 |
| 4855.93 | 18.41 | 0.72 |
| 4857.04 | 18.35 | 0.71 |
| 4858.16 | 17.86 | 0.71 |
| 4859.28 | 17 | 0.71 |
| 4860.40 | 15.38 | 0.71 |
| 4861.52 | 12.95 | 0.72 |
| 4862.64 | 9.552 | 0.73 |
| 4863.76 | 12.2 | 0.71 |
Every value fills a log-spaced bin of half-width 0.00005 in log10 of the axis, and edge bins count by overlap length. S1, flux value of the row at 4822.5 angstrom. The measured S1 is 20.53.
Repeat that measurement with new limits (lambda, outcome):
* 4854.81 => 19.1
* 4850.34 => 19.6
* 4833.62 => 21.98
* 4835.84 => 20.36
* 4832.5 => 20.86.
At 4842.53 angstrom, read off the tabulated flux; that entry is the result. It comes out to 19.15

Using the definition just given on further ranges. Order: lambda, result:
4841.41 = 20.01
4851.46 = 19.26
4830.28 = 20.98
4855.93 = 18.41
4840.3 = 19.36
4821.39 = 20.33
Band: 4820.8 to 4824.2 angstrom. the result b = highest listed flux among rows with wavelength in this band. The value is 20.53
